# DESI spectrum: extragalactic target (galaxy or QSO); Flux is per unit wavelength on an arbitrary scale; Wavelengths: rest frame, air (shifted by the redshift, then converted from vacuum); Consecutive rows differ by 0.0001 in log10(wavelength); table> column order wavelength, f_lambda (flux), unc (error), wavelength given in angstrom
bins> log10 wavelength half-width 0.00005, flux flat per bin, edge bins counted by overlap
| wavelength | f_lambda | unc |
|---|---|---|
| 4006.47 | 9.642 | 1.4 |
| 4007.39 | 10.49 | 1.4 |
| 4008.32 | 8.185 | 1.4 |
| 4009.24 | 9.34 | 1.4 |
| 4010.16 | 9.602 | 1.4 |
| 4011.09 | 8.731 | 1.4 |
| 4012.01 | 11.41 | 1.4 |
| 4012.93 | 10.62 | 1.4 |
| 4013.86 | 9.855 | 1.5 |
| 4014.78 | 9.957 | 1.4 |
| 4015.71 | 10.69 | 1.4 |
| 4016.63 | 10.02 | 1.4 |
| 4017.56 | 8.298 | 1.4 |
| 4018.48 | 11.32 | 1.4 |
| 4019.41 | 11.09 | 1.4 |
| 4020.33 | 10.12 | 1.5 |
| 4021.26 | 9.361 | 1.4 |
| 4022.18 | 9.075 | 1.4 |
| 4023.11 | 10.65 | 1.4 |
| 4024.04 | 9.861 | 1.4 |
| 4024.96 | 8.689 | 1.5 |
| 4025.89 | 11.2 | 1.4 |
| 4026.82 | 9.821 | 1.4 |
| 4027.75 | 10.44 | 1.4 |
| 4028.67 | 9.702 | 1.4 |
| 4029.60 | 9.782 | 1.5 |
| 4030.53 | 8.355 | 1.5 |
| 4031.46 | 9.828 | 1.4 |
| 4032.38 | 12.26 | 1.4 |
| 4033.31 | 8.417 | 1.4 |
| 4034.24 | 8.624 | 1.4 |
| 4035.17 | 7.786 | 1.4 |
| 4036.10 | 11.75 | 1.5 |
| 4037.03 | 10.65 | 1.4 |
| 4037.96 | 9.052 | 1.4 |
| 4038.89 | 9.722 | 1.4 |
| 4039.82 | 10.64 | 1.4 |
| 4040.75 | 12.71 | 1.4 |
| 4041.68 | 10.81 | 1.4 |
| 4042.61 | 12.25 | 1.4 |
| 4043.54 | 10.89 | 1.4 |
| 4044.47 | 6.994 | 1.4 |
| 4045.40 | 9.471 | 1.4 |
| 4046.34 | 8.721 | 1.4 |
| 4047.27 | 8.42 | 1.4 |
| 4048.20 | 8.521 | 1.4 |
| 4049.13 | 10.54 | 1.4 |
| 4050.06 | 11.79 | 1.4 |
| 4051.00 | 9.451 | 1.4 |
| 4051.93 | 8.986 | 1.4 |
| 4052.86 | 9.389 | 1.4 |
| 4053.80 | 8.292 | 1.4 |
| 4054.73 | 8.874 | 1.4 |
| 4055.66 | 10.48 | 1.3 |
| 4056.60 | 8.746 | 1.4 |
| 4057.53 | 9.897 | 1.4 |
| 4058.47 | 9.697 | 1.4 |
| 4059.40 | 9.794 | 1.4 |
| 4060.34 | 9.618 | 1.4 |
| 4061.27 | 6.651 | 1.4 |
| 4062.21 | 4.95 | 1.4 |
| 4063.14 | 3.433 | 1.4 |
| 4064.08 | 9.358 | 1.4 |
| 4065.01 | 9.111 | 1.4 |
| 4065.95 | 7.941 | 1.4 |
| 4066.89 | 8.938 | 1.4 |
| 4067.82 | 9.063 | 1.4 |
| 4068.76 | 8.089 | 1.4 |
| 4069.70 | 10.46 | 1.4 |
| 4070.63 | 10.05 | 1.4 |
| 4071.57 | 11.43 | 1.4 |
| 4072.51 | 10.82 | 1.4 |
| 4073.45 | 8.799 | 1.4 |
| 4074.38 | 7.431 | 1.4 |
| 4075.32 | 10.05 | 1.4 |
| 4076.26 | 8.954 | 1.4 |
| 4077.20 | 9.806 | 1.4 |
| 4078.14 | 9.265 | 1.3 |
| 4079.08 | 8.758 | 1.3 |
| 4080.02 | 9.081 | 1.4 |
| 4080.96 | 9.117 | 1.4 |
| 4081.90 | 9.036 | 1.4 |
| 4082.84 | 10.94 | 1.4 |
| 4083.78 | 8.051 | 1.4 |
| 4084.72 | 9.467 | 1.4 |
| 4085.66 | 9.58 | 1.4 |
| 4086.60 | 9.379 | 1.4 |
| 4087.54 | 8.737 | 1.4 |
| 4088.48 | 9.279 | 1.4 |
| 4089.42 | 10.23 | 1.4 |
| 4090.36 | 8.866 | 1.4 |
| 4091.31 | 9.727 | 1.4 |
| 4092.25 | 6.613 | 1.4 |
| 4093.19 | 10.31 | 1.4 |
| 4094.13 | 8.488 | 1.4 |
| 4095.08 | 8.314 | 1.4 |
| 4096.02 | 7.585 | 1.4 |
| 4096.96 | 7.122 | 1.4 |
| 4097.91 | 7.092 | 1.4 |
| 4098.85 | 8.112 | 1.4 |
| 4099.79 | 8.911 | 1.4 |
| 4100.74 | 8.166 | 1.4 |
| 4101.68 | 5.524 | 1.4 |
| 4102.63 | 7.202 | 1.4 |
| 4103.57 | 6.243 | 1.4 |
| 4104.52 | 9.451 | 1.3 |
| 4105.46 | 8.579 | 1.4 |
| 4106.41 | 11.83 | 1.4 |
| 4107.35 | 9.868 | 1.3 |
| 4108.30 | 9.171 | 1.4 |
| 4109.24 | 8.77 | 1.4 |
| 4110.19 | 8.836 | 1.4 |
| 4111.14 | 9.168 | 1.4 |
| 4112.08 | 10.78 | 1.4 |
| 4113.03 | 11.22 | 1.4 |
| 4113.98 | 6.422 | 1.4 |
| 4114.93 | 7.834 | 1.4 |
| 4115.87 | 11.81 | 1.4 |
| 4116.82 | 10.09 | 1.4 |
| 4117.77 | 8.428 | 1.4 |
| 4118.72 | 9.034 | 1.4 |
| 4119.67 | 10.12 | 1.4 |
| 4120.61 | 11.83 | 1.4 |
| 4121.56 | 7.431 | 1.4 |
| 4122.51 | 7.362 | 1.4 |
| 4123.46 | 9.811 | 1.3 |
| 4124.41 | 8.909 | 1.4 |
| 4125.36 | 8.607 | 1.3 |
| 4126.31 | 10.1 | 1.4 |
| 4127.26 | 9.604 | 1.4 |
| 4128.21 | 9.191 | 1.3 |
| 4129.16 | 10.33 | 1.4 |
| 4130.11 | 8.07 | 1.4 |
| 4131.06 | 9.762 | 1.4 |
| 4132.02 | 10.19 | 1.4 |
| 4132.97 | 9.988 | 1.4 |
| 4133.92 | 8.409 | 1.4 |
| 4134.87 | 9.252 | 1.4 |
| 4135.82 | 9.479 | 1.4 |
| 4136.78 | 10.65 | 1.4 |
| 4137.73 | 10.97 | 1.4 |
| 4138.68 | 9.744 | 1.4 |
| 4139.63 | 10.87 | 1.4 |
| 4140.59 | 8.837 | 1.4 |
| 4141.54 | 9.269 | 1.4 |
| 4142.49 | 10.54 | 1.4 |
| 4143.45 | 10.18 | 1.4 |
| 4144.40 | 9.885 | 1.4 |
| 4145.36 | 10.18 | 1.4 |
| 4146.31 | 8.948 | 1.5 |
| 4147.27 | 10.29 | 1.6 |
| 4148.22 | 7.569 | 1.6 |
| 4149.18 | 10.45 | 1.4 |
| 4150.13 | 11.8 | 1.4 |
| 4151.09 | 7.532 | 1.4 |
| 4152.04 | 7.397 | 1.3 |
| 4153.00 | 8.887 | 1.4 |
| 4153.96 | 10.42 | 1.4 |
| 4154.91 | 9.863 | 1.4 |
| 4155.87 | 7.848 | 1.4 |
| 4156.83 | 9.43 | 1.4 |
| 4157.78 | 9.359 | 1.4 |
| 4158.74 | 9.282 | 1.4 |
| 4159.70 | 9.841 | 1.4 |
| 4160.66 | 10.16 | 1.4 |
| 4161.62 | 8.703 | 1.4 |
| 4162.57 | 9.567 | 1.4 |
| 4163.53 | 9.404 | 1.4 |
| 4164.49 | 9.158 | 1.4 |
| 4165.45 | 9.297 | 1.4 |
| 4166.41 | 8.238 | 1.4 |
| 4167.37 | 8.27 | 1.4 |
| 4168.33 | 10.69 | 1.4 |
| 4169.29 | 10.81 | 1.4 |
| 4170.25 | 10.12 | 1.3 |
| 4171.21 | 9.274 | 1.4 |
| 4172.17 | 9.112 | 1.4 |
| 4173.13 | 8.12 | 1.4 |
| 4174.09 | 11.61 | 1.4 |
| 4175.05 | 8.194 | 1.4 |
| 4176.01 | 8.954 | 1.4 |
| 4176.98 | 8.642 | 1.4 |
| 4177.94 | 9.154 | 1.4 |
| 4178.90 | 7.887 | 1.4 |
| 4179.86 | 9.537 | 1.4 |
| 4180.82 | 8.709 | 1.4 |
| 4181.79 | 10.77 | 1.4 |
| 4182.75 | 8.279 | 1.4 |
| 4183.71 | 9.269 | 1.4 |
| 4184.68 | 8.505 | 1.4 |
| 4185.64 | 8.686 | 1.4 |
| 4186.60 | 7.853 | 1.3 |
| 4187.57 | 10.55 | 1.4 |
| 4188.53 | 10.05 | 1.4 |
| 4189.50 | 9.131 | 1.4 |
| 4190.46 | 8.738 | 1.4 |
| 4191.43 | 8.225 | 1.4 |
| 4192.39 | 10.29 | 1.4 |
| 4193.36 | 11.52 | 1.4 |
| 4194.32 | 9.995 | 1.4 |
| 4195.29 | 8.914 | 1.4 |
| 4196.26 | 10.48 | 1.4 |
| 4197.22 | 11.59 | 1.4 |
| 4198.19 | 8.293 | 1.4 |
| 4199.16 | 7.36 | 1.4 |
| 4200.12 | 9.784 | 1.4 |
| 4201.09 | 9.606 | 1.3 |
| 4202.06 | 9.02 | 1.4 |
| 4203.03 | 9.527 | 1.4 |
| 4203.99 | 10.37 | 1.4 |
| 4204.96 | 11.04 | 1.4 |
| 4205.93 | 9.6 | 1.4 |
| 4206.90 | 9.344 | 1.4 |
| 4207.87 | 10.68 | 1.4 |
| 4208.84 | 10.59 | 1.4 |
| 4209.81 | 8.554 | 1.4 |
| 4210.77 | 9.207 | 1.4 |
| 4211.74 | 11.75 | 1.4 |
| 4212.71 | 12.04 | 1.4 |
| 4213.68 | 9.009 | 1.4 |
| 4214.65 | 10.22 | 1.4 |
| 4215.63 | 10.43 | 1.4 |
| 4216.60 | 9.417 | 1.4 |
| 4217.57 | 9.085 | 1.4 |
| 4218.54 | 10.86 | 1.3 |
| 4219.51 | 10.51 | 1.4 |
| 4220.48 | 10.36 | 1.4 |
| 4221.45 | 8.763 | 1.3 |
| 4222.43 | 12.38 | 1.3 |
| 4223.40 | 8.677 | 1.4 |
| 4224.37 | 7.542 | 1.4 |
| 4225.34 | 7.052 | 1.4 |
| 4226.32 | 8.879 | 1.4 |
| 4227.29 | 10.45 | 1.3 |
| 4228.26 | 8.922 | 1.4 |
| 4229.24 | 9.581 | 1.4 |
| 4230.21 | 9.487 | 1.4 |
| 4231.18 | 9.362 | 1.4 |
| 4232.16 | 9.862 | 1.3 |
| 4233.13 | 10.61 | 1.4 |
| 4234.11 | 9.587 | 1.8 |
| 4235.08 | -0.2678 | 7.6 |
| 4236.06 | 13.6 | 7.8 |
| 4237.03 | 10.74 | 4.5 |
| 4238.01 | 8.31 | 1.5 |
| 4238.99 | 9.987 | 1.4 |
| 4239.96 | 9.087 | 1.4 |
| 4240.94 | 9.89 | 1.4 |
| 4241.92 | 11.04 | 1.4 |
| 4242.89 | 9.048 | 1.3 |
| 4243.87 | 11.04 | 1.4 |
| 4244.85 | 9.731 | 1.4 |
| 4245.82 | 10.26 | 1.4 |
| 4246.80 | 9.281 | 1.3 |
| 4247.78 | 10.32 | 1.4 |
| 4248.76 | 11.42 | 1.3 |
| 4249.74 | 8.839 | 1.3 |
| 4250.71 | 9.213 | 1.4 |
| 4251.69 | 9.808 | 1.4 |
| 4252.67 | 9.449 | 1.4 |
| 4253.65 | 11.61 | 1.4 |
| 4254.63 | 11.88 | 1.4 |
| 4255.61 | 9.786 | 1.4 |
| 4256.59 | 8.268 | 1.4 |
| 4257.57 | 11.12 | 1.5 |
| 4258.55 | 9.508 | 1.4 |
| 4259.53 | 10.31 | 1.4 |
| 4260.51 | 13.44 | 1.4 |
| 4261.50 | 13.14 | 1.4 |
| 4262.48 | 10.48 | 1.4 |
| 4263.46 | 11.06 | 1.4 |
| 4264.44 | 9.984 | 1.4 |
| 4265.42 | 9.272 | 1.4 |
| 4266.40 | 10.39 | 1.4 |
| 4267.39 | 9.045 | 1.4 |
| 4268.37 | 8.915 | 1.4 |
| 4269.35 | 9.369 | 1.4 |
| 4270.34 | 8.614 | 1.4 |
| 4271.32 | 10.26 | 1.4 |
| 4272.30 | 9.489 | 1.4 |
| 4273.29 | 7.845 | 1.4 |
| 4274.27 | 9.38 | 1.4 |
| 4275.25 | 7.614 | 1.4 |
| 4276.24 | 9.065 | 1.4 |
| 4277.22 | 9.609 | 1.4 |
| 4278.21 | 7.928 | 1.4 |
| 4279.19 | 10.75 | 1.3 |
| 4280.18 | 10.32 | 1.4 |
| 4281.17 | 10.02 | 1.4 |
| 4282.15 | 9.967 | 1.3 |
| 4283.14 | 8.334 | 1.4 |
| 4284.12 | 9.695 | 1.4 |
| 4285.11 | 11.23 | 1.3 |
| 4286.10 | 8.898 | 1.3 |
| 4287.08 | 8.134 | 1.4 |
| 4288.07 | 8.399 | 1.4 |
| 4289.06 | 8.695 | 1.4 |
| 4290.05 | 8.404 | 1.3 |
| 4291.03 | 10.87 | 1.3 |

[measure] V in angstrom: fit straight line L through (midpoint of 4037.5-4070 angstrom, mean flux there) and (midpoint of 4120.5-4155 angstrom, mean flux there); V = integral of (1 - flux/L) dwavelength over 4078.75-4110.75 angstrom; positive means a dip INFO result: 2.12 angstrom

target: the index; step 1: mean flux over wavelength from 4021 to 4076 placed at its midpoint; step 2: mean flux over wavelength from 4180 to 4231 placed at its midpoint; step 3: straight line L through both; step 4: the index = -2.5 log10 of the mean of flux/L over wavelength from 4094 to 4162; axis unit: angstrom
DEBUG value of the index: 0.04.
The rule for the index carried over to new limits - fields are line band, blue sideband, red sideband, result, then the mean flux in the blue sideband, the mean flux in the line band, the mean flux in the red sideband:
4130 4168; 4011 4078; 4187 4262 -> 0.028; 9.55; 9.47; 9.83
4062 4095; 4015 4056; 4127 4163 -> 0.087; 9.86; 8.98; 9.55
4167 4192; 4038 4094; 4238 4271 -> 0.065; 9.26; 9.21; 10.1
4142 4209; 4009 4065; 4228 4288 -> 0.025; 9.59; 9.44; 9.71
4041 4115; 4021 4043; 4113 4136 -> 0.082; 10.1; 8.98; 9.29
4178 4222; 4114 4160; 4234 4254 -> -0.012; 9.46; 9.65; 9.61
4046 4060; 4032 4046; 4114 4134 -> 0.059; 10.1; 9.45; 9.33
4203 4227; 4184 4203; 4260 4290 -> -0.044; 9.4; 9.85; 9.62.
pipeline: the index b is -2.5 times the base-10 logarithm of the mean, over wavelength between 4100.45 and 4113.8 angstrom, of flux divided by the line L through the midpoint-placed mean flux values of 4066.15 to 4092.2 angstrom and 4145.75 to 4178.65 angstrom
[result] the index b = 0.05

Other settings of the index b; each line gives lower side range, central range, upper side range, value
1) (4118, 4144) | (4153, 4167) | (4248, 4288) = 0.037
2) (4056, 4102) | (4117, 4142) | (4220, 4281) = -0.052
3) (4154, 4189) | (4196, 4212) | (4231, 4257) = -0.036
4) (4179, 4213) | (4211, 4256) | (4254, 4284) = -0.002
